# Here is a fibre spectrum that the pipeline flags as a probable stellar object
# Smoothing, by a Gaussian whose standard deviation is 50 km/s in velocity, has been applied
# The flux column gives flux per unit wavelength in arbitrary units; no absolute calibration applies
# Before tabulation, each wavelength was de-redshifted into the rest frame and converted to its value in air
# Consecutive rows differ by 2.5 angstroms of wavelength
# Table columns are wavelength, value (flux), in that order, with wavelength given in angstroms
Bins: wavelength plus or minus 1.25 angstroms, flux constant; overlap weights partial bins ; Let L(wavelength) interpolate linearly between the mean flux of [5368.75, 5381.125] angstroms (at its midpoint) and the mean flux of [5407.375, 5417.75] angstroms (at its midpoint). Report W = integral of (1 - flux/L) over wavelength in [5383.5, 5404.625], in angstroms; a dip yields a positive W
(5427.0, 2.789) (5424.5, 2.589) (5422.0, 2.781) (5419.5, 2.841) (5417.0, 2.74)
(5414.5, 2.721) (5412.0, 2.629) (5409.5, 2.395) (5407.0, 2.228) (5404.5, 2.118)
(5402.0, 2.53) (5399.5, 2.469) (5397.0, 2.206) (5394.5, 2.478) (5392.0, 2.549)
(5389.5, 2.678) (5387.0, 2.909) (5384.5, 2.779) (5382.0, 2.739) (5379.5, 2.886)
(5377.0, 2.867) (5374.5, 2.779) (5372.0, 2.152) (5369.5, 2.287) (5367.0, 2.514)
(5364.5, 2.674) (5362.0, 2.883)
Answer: 0.4 angstroms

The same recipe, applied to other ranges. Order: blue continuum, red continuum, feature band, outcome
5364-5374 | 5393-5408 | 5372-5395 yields -3.2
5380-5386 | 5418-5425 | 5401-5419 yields 1.7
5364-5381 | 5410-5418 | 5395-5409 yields 1.7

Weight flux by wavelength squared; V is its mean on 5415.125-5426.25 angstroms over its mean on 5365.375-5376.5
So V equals 1.1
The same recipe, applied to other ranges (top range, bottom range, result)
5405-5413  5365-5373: 1.03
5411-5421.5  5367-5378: 1.11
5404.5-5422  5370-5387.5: 0.96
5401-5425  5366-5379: 1.02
